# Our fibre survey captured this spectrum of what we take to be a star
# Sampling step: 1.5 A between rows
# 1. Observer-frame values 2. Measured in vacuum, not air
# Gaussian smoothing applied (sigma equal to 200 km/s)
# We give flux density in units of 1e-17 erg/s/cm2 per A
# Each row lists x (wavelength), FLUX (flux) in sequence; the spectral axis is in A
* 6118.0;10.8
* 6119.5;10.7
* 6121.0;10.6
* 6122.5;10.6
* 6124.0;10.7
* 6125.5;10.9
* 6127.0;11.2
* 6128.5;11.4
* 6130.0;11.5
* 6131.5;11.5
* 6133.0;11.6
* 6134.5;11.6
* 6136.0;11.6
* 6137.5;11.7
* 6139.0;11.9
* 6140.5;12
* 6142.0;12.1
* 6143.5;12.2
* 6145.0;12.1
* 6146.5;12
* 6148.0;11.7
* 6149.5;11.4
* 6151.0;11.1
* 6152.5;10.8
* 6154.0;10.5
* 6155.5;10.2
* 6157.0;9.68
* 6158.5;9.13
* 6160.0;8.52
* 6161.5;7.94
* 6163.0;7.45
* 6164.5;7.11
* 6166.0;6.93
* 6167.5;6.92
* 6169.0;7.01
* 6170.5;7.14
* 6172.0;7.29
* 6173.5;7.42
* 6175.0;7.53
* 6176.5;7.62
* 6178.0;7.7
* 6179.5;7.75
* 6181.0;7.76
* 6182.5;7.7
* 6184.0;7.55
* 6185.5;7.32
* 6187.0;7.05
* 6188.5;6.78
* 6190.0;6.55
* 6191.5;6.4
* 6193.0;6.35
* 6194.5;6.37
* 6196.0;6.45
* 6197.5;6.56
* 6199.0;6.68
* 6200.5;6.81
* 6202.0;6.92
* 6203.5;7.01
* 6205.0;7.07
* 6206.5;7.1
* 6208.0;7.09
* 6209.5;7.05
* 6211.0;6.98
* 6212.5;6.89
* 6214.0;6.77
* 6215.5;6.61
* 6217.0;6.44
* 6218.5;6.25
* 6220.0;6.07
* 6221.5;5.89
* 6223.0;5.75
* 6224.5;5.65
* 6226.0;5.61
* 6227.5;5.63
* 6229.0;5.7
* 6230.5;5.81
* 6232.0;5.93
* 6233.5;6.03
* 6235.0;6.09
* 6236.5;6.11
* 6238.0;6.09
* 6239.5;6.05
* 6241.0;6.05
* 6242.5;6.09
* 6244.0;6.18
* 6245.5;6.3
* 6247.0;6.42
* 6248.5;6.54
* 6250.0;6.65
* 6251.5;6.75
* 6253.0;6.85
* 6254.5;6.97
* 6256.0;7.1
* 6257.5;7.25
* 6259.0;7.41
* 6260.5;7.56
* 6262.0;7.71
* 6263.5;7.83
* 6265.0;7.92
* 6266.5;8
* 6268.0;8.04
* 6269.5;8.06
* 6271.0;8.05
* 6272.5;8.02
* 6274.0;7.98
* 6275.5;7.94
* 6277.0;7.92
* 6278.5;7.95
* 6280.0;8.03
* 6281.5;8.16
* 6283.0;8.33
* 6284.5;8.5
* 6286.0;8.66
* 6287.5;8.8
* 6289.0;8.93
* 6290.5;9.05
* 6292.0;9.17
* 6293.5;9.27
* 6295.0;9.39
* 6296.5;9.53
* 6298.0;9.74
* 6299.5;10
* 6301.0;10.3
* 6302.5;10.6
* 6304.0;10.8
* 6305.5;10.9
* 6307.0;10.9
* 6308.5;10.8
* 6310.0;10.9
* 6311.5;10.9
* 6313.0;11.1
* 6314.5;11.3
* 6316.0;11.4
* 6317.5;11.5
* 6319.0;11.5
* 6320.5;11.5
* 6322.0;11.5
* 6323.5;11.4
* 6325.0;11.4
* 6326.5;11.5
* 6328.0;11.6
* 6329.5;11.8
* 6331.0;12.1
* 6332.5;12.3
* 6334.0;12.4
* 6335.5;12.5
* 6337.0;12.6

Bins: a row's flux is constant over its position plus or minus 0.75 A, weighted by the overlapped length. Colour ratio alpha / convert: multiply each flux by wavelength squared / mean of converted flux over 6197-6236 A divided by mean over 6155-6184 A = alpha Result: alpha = 0.83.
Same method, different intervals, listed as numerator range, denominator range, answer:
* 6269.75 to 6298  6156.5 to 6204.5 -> 1.22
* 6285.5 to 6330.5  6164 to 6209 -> 1.55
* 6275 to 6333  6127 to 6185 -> 1.11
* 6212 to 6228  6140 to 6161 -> 0.58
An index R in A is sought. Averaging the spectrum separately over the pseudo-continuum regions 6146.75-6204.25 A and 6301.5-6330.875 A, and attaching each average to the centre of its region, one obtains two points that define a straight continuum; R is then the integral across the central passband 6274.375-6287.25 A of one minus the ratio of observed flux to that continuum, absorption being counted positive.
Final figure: 2.7 A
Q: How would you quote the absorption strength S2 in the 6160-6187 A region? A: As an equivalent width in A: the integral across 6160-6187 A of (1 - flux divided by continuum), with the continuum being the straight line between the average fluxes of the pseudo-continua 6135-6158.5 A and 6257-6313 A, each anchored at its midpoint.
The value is 8.5 A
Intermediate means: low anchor 11.3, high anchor 8.94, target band 7.44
